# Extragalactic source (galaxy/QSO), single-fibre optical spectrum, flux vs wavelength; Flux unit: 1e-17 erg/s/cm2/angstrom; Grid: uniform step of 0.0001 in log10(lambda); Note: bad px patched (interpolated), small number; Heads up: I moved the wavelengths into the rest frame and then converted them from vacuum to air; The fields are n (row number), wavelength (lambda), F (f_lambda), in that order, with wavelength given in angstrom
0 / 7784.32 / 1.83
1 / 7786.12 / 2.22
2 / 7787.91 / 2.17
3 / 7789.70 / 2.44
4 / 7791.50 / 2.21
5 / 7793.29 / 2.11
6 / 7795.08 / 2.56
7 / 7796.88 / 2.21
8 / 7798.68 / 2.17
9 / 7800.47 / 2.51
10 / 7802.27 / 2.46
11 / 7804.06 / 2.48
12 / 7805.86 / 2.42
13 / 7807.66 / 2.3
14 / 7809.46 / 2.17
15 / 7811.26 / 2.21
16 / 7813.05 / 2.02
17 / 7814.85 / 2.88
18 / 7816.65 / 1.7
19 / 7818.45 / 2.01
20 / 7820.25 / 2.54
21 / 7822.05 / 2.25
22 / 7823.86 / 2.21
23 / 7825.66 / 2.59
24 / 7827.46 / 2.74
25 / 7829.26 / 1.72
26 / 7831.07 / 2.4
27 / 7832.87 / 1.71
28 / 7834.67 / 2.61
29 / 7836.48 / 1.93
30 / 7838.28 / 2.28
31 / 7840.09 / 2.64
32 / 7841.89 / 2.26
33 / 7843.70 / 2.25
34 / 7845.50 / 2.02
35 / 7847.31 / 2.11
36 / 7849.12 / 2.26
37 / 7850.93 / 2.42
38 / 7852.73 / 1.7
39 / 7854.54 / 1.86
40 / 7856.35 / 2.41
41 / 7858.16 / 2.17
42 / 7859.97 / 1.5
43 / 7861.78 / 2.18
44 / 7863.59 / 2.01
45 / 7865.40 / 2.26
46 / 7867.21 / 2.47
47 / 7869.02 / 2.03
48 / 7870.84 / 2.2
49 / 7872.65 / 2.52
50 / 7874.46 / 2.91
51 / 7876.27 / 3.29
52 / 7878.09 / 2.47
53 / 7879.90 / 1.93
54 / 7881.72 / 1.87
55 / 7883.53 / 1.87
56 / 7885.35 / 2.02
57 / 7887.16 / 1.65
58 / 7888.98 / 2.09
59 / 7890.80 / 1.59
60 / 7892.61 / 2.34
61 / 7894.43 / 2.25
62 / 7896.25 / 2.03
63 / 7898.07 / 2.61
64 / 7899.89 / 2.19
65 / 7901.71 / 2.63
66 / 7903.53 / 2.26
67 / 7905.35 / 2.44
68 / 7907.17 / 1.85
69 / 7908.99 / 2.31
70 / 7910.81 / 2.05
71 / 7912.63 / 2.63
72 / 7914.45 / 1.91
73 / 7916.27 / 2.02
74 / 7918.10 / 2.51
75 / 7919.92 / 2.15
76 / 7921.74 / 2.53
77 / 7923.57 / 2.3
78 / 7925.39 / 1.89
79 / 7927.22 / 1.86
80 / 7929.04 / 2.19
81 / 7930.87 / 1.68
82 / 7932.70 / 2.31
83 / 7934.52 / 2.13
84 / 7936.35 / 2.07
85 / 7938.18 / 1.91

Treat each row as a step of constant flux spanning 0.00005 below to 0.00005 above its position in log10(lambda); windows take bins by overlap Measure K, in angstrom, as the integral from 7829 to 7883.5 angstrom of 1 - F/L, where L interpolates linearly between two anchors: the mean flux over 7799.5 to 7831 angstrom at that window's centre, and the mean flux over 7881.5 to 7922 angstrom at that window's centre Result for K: 0.6 angstrom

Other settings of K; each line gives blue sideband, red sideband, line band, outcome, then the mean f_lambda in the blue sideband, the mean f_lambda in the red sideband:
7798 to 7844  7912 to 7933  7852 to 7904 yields 0.7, 2.29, 2.15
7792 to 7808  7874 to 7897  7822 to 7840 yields 0.2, 2.36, 2.16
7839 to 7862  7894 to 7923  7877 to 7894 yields 1.7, 2.14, 2.27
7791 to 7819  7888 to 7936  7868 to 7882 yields -1.3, 2.28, 2.18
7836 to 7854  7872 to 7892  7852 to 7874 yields 0.6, 2.19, 2.2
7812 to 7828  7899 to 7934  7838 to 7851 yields 0.1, 2.32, 2.19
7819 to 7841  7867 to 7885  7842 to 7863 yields 2.1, 2.3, 2.34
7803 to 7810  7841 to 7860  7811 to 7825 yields 0.3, 2.35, 2.11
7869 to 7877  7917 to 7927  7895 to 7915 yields 0.9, 2.64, 2.24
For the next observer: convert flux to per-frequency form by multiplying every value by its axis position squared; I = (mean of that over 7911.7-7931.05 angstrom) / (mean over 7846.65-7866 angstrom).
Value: 1.06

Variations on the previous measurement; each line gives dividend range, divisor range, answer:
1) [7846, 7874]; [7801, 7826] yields 0.95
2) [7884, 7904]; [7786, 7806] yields 0.94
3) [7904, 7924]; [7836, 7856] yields 1.05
